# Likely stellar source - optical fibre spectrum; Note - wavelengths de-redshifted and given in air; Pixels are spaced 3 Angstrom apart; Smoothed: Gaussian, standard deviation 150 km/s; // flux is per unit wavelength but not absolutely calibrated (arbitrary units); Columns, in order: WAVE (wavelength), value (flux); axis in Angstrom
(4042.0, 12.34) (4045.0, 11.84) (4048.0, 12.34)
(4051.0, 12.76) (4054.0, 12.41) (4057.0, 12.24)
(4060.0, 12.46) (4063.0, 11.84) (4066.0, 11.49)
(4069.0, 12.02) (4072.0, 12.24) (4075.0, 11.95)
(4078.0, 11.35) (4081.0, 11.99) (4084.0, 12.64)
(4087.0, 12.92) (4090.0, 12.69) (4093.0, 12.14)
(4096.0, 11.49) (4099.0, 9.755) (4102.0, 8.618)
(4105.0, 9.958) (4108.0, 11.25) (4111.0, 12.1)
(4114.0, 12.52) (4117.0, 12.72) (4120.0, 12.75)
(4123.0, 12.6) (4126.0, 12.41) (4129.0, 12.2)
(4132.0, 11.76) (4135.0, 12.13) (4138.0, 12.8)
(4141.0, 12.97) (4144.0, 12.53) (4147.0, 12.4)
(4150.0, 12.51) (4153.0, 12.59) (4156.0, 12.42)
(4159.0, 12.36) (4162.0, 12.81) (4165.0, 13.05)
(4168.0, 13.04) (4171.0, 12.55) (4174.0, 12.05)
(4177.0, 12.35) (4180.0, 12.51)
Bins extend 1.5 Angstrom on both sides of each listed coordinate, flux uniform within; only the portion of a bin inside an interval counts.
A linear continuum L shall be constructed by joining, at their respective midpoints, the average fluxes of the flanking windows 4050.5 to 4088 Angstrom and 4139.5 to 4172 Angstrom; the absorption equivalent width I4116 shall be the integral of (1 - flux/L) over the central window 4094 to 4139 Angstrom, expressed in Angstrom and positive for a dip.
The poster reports 2.8 Angstrom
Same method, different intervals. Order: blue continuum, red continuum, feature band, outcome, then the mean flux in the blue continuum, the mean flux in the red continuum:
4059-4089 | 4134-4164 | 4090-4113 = 2.52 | 12.1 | 12.6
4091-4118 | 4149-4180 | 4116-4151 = -1.88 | 11.2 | 12.6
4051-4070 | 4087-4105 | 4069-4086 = -0.68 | 12.1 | 11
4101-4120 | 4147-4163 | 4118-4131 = -0.81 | 11.4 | 12.5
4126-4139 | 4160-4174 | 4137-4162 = -0.20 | 12.2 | 12.8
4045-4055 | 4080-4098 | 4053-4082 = 0.81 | 12.4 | 12.2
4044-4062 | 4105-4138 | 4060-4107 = 2.68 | 12.3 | 12.2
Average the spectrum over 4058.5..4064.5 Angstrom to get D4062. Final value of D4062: 12.2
